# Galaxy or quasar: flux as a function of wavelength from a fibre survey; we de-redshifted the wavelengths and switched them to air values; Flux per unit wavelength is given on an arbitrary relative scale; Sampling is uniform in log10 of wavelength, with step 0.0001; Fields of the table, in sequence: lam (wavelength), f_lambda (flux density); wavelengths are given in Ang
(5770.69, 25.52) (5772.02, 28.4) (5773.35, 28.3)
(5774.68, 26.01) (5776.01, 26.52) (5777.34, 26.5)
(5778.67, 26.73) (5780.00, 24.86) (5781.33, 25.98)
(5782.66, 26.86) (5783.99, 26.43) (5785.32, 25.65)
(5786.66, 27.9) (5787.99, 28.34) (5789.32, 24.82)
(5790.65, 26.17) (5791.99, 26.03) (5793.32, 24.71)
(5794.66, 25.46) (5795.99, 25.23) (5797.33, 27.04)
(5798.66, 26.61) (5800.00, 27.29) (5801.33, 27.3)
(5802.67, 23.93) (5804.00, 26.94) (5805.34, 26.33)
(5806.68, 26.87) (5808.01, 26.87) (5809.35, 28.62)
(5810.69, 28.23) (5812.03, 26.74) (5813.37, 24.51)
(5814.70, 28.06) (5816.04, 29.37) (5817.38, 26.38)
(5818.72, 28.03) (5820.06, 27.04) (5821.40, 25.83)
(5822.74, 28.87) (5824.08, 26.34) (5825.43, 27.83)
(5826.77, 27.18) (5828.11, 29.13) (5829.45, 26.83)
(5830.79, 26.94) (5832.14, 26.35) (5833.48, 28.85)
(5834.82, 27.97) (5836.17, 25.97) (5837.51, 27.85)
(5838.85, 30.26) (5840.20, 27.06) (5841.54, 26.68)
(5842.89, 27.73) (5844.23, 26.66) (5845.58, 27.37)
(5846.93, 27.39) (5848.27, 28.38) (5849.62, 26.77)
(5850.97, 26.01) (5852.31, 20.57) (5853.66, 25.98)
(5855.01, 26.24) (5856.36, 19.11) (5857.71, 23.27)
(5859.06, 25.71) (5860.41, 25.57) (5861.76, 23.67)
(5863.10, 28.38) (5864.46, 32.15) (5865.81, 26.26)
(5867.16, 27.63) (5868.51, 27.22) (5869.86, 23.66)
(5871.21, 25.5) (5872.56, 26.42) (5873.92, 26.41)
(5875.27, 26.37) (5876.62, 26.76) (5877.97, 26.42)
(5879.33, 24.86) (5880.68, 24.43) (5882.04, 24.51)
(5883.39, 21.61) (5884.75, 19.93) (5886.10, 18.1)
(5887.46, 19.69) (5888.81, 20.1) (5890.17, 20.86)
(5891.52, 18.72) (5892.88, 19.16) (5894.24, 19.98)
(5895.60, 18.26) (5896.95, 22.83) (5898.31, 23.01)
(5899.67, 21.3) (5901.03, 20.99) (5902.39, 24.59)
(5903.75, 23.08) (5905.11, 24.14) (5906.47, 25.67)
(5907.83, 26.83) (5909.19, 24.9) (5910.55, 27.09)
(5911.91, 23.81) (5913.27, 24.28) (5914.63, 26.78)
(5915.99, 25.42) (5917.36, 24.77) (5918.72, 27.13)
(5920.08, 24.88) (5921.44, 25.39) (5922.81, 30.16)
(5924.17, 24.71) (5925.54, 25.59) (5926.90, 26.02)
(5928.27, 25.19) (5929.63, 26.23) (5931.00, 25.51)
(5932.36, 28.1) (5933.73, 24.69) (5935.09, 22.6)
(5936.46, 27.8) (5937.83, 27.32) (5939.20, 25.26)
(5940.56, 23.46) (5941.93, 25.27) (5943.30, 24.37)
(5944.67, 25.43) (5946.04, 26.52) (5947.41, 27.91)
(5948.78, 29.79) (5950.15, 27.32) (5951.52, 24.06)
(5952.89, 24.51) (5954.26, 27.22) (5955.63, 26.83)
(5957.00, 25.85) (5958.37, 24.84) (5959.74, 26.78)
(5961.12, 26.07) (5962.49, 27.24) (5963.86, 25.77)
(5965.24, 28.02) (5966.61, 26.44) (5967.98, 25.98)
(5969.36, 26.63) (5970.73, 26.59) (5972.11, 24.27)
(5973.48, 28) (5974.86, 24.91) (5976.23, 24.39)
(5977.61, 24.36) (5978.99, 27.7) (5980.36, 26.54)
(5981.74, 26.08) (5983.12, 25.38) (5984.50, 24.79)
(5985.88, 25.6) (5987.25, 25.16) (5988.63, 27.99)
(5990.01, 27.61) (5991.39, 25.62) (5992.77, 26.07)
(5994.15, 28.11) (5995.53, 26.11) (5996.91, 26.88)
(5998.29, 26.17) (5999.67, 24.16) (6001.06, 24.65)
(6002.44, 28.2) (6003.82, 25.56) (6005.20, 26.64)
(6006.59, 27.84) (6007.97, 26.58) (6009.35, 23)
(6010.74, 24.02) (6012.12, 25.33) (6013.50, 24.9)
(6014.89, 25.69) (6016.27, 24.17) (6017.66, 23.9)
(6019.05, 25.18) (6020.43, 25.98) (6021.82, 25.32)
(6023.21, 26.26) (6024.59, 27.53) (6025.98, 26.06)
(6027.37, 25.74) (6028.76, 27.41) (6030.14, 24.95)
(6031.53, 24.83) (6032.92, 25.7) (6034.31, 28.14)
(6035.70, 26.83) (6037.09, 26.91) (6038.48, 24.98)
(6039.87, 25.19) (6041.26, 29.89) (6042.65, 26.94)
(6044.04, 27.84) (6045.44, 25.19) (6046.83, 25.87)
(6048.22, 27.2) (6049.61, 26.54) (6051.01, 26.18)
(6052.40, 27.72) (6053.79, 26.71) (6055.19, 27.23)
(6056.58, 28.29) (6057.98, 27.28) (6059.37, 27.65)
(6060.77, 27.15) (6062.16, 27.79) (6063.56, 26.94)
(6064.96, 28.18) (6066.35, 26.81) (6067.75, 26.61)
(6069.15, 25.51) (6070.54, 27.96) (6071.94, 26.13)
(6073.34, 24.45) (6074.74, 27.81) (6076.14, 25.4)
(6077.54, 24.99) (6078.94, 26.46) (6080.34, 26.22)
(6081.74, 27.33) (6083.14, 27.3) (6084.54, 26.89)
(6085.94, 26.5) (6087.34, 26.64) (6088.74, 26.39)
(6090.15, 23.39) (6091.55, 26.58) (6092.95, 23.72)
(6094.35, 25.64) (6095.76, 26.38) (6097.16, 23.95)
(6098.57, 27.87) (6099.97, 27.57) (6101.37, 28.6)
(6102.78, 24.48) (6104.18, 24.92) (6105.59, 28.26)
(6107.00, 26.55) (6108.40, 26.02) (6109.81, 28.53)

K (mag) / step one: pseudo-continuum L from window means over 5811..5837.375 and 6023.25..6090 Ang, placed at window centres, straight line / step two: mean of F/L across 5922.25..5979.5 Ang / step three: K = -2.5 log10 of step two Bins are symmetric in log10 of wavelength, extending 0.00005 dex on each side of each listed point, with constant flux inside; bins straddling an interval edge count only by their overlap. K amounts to 0.04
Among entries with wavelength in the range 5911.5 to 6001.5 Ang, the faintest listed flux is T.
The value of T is 22.6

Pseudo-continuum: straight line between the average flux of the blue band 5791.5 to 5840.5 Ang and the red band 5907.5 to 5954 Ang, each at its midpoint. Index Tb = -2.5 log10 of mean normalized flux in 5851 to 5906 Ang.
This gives 0.122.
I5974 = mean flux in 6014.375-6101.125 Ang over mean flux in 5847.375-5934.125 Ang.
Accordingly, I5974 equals 1.08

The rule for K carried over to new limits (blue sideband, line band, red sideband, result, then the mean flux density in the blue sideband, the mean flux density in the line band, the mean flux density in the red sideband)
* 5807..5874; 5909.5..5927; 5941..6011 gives 0.02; 26.8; 25.8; 26.1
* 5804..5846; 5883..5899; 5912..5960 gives 0.30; 27.4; 20.2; 25.9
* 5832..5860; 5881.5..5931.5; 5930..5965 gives 0.11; 26.3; 23.5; 26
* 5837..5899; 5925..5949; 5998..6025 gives -0.04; 24.6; 25.9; 25.5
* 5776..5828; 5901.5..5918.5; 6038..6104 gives 0.06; 26.7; 25.1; 26.6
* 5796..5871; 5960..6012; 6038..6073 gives 0.03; 26.7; 26.1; 26.9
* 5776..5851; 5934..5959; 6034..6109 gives 0.04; 26.9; 25.9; 26.6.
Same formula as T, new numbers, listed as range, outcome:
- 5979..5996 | 24.79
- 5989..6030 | 23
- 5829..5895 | 18.1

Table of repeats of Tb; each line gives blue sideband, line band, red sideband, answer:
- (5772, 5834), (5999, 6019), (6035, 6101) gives 0.055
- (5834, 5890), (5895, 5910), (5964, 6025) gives 0.100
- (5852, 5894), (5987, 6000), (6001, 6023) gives -0.051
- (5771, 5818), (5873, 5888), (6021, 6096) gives 0.128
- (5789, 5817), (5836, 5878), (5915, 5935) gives -0.001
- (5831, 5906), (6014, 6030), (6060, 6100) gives 0.007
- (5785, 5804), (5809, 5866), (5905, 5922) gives -0.036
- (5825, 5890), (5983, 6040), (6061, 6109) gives 0.011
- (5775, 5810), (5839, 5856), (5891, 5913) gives -0.076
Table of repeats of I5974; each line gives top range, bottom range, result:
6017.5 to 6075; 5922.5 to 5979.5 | 1.02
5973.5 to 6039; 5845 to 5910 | 1.07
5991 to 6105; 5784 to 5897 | 1.02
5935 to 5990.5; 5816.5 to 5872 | 0.98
